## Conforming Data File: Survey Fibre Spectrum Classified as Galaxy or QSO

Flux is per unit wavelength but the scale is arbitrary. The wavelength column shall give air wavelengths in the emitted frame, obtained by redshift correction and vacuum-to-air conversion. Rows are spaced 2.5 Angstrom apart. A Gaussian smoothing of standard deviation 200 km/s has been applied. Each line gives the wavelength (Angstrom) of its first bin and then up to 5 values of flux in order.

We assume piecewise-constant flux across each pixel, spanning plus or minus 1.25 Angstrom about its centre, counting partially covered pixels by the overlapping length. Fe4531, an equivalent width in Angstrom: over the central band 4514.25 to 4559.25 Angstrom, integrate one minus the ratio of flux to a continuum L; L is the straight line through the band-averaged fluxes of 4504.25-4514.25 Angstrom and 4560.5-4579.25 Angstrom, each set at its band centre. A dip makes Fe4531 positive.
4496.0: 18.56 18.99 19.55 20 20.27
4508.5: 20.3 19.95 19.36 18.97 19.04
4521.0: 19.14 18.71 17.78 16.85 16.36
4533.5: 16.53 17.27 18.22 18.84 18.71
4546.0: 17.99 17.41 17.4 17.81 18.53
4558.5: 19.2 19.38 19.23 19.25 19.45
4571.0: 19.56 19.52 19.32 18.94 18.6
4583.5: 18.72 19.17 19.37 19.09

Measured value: 3.8 Angstrom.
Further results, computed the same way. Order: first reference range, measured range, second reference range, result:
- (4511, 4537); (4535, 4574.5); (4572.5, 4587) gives 0.01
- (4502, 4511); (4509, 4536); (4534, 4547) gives 1.30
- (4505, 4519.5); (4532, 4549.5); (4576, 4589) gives 1.39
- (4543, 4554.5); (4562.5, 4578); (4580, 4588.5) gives -0.75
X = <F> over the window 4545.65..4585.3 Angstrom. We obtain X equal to 18.8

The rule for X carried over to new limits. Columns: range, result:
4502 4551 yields 18.5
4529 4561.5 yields 17.9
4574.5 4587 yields 19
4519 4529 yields 18.3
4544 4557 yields 17.9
